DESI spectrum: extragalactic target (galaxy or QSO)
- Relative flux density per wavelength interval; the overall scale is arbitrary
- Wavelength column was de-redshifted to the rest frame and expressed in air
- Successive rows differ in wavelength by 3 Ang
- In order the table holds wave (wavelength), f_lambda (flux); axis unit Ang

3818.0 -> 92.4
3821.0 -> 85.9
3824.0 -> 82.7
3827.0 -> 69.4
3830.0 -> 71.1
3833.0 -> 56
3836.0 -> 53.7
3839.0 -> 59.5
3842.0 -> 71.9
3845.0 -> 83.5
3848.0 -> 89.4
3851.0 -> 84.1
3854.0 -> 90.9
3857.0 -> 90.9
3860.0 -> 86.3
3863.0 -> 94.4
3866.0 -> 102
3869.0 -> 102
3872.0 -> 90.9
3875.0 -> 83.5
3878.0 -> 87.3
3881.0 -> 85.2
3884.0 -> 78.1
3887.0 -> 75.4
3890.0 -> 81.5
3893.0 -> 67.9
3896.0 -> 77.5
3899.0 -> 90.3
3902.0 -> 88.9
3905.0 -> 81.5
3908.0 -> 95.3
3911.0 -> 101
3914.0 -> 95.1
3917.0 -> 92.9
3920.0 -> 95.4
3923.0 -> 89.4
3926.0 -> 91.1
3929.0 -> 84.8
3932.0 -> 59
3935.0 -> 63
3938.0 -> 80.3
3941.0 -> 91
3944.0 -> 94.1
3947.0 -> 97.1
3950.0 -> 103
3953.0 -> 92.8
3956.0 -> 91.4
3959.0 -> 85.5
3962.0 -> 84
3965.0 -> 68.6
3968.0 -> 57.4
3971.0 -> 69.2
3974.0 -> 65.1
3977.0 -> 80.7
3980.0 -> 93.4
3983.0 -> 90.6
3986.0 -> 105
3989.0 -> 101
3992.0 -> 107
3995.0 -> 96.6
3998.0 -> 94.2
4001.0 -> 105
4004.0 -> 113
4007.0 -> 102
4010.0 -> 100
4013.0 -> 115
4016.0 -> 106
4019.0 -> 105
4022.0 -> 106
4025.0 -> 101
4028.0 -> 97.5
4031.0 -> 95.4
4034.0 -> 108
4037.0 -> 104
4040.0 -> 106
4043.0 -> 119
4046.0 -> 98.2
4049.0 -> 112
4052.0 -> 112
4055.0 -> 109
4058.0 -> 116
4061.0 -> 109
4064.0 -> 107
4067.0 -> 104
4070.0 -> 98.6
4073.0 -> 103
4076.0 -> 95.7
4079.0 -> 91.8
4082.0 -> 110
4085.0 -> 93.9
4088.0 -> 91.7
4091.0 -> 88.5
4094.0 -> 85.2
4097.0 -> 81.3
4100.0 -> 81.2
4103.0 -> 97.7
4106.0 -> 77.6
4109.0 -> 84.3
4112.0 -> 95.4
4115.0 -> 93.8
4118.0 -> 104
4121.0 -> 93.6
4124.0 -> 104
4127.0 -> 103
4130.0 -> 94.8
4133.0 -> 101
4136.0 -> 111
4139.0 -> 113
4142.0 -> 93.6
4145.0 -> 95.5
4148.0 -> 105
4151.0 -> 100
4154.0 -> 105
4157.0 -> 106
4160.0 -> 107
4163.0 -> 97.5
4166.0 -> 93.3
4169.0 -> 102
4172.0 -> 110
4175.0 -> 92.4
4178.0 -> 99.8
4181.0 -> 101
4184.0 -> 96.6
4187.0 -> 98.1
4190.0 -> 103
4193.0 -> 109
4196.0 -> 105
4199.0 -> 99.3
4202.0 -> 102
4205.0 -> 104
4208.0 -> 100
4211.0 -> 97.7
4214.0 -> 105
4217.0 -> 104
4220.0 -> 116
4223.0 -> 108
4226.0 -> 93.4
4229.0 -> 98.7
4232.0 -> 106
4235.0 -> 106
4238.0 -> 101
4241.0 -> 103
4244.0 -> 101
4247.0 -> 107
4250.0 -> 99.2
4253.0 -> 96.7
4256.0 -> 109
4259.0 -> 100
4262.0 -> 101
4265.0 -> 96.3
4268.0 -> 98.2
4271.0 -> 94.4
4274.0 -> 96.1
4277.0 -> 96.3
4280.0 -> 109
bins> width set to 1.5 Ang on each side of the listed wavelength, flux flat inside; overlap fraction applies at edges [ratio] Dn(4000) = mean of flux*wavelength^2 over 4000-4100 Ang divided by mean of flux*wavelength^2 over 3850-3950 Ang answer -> 1.27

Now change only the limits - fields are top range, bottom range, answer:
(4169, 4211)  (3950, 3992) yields 1.33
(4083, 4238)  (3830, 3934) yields 1.36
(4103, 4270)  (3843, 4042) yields 1.25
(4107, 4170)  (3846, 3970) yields 1.30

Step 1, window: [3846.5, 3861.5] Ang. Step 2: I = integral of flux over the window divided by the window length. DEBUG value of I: 88.3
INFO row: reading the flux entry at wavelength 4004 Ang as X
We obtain 113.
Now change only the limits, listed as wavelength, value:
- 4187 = 98.1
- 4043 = 119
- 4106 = 77.6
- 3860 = 86.3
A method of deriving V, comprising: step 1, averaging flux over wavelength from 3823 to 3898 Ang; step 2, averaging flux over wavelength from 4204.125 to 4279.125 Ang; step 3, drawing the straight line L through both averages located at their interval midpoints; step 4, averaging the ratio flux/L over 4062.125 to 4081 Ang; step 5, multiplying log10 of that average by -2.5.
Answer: -0.09 mag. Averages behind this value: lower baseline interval 80.7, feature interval 100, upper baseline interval 102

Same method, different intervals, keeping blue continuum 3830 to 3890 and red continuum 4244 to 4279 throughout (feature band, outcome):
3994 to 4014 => -0.17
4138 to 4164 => -0.08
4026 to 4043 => -0.16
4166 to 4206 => -0.05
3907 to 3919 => -0.14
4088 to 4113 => 0.07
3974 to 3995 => -0.08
